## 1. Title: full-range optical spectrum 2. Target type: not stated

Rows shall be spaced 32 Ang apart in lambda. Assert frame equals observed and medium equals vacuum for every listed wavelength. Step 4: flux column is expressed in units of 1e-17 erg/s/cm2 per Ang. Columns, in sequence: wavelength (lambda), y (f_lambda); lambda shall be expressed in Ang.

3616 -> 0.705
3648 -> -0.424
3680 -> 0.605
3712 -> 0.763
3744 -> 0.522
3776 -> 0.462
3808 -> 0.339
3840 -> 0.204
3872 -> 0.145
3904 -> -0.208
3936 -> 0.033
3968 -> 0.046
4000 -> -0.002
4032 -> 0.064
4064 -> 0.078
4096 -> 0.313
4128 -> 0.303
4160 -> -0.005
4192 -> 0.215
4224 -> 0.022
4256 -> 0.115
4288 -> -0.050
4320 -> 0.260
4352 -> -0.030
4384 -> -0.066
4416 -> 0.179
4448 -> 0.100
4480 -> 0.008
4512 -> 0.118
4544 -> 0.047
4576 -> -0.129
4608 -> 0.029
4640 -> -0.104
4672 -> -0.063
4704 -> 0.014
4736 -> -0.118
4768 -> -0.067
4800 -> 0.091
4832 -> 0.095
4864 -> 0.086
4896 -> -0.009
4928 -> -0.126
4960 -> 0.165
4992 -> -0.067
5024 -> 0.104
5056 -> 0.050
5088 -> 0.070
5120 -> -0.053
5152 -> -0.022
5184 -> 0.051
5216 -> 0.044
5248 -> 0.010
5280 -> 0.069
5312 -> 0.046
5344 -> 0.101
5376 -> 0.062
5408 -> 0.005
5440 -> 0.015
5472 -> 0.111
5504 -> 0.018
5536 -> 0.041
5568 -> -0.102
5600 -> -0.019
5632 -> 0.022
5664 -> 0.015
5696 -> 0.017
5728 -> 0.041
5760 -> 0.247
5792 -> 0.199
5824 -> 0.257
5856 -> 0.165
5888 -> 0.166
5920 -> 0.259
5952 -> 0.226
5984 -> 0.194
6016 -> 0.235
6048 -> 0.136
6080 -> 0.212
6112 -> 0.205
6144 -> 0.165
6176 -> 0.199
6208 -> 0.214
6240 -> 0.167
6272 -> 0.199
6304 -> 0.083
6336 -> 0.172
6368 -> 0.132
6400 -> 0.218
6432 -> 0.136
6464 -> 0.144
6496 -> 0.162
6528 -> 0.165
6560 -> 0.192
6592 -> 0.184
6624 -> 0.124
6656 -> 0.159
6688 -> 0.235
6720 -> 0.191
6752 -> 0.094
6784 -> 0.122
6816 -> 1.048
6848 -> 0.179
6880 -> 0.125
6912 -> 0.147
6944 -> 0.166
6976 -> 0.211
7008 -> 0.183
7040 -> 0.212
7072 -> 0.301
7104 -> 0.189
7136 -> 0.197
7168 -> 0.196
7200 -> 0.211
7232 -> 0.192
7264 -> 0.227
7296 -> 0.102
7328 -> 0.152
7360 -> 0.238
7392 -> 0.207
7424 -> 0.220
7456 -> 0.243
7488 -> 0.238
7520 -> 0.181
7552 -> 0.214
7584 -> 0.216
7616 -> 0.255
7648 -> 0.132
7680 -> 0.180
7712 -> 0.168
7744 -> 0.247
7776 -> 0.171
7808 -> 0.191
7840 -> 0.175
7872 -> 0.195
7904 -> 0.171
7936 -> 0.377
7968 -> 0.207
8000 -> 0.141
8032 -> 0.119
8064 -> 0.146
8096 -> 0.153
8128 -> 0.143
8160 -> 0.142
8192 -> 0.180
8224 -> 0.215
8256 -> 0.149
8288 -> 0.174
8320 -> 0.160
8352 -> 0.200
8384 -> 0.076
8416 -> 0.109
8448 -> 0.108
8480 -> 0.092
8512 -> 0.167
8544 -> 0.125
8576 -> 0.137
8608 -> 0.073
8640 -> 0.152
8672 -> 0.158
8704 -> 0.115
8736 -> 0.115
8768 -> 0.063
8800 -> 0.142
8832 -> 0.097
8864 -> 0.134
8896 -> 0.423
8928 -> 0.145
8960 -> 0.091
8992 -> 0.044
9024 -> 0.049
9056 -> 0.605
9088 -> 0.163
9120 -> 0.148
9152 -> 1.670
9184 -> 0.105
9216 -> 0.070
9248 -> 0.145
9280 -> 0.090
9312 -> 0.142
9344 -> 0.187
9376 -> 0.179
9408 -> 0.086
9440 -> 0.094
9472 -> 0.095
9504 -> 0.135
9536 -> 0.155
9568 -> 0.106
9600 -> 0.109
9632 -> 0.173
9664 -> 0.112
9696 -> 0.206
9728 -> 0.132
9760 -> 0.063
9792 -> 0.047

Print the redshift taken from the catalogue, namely 0.83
